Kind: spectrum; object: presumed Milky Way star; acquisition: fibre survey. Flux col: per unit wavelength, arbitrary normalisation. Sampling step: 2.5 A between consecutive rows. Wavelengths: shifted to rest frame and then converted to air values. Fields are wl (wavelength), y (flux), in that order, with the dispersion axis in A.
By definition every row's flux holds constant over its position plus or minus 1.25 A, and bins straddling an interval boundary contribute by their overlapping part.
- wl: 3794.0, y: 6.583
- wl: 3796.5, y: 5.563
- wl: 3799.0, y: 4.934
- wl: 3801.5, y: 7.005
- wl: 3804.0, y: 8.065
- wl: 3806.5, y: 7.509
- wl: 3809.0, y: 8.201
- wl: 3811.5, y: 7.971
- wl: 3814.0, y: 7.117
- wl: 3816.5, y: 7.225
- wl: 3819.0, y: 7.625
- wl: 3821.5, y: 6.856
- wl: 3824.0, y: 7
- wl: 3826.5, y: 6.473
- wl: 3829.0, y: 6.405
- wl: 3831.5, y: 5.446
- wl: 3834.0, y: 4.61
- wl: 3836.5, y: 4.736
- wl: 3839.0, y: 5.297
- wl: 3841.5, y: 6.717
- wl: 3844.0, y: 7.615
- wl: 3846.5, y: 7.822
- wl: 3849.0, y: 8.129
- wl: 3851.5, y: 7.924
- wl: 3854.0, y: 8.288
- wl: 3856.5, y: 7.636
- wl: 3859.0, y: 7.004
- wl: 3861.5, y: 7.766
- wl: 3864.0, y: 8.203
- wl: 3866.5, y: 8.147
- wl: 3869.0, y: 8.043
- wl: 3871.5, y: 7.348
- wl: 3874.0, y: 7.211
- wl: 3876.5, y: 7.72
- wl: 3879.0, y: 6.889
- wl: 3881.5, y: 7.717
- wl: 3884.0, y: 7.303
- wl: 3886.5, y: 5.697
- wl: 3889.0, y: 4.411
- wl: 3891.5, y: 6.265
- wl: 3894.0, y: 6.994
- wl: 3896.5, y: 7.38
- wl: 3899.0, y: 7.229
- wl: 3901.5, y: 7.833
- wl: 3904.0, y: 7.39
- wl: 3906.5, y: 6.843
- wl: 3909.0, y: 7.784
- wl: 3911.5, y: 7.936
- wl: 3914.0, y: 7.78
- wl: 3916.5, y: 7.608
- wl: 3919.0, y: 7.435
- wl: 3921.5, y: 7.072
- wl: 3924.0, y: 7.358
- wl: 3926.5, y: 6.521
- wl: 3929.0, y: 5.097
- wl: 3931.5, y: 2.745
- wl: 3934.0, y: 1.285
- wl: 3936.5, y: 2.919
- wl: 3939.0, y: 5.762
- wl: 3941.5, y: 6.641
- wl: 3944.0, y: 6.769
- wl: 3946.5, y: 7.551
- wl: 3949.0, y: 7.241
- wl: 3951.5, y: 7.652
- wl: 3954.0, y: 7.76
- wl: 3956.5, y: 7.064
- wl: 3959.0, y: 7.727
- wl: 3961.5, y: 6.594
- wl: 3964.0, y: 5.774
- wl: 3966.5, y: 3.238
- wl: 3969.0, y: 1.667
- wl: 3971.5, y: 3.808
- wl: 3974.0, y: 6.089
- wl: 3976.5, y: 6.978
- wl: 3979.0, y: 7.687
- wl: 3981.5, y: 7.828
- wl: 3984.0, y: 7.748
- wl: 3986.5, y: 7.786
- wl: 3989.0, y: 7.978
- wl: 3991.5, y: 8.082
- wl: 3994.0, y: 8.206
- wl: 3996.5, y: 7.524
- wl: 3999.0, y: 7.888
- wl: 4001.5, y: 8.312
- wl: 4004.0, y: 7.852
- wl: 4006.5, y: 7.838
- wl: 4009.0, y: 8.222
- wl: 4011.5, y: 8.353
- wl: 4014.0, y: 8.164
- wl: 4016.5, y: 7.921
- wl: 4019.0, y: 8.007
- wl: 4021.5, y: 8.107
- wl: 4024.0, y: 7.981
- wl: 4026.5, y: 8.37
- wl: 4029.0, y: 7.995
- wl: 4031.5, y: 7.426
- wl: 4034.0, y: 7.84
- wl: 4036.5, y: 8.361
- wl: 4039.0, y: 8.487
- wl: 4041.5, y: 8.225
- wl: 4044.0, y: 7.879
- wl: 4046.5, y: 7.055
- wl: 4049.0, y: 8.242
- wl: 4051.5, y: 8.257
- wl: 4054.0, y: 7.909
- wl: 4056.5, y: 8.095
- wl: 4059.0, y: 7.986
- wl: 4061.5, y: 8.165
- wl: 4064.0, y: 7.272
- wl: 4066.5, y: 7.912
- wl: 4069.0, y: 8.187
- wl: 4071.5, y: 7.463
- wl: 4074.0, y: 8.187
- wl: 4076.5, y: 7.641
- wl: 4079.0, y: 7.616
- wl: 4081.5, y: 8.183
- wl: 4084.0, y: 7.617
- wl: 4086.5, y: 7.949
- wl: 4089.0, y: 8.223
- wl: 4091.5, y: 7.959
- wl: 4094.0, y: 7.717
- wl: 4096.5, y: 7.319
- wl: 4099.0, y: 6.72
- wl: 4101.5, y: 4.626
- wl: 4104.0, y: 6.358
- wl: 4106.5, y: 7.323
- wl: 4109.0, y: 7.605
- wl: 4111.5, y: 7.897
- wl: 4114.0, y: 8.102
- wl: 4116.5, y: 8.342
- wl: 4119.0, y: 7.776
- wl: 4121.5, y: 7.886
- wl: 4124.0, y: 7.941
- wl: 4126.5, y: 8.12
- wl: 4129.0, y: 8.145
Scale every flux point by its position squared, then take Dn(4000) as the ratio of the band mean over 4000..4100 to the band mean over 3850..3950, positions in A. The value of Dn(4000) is 1.26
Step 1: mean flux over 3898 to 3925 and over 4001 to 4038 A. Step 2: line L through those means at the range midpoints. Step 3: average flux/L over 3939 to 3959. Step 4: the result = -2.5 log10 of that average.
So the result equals 0.07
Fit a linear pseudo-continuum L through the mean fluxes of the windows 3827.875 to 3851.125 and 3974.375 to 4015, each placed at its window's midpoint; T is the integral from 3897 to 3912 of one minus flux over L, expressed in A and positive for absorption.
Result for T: -1.0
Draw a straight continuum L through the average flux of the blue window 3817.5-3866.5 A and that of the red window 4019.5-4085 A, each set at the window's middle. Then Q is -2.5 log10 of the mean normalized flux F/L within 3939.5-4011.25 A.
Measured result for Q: 0.09 mag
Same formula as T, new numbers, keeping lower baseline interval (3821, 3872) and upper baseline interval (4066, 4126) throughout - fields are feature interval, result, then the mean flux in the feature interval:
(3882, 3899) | 1.6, 6.47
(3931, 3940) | 5.1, 3.14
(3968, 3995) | 2.2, 6.75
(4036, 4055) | -1.4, 8.04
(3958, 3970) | 3.8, 5.01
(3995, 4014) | -1.6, 8.01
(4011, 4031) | -1.7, 8.08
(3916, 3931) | 1.2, 6.61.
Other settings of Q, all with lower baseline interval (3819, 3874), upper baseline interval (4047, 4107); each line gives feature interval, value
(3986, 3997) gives -0.08 mag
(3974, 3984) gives 0.00 mag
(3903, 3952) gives 0.14 mag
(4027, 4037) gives -0.06 mag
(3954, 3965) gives 0.06 mag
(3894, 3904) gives -0.04 mag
